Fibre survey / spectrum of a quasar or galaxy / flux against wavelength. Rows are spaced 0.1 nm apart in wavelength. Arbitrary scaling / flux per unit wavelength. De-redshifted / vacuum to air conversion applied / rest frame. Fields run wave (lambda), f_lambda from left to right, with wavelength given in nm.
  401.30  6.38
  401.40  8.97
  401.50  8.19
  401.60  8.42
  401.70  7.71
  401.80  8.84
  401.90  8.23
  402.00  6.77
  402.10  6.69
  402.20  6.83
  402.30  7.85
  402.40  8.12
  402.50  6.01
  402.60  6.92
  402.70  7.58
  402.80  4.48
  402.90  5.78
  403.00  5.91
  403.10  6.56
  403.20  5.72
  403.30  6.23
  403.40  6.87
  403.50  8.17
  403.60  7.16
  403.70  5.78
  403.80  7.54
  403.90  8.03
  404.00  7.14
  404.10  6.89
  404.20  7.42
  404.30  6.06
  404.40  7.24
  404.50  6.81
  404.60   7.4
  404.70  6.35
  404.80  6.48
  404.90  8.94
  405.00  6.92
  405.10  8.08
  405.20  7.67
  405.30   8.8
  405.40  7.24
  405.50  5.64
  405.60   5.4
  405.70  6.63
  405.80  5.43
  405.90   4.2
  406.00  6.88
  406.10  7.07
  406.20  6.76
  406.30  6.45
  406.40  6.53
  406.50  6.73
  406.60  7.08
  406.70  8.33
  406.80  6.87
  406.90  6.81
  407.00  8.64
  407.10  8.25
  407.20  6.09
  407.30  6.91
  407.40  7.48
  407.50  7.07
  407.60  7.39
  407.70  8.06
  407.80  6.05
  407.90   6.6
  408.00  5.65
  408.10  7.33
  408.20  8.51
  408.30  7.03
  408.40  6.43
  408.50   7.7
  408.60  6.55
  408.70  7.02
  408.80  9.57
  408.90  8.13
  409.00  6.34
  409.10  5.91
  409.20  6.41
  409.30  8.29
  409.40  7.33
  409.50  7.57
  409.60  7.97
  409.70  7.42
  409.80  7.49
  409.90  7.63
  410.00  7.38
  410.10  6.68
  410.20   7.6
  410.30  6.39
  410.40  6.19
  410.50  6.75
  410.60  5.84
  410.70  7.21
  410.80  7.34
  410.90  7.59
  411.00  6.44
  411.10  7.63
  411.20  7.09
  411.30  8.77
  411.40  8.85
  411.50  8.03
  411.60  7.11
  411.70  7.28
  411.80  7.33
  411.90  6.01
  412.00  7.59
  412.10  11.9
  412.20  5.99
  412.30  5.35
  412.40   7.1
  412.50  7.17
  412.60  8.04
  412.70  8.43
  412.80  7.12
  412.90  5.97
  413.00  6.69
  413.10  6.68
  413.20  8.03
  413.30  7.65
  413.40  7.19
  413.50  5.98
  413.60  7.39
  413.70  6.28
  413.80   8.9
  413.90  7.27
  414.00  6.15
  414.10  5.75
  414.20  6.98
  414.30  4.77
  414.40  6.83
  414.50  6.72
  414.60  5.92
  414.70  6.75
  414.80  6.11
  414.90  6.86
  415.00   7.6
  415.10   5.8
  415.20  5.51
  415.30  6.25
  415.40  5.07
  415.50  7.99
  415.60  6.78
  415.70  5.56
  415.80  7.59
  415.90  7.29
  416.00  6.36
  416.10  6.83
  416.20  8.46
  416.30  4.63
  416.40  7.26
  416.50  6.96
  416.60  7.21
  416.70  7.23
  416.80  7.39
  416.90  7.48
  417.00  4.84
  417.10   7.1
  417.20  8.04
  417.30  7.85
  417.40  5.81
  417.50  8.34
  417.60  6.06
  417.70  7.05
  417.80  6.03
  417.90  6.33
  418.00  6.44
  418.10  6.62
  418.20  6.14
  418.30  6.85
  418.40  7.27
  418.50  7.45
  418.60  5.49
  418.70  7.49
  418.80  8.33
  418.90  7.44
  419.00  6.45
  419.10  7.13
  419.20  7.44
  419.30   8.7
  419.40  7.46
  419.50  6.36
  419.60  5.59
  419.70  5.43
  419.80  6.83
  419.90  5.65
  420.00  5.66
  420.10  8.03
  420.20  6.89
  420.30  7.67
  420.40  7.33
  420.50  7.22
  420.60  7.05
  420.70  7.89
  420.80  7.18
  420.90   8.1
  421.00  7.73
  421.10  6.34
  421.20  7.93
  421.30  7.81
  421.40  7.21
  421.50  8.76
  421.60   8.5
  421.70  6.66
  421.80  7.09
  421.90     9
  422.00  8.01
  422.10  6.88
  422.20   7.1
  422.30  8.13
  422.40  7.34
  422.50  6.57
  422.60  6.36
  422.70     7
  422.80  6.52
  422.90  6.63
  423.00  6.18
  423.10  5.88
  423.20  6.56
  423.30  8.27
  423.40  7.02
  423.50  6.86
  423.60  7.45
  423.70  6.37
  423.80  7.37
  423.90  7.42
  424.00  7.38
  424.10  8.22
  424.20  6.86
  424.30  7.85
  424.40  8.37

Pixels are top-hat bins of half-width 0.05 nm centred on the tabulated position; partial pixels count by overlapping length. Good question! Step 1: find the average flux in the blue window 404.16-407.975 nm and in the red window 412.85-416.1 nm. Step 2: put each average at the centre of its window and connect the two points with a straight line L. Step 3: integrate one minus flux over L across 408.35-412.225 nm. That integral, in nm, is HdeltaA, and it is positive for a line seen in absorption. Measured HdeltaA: -0.32 nm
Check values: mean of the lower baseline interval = 6.96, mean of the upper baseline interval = 6.65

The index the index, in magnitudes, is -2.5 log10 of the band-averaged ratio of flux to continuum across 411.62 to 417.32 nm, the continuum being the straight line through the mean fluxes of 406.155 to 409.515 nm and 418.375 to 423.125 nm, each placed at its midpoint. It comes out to 0.041 mag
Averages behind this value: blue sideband 7.17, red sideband 7.16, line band 6.9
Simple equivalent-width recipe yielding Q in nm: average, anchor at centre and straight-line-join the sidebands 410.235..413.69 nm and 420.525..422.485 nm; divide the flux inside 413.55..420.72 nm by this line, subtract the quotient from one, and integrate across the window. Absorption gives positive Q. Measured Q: 0.61 nm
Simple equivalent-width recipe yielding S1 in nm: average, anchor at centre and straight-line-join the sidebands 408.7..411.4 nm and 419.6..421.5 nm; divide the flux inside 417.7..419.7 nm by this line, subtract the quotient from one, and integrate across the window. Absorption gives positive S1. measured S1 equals 0.08 nm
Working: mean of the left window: 7.29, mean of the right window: 7.11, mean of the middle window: 6.86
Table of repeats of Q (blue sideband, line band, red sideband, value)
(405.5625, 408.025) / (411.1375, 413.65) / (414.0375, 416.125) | -0.32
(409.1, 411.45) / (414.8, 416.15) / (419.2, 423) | 0.13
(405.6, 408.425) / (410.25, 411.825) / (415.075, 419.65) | -0.09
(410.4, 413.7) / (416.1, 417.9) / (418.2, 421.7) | 0.08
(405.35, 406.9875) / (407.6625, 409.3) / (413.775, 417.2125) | -0.13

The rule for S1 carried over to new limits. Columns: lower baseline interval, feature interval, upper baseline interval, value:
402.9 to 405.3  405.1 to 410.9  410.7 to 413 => 0.153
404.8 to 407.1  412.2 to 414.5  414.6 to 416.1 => -0.087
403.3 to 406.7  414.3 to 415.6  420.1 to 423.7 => 0.134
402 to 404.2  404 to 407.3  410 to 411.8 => -0.005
